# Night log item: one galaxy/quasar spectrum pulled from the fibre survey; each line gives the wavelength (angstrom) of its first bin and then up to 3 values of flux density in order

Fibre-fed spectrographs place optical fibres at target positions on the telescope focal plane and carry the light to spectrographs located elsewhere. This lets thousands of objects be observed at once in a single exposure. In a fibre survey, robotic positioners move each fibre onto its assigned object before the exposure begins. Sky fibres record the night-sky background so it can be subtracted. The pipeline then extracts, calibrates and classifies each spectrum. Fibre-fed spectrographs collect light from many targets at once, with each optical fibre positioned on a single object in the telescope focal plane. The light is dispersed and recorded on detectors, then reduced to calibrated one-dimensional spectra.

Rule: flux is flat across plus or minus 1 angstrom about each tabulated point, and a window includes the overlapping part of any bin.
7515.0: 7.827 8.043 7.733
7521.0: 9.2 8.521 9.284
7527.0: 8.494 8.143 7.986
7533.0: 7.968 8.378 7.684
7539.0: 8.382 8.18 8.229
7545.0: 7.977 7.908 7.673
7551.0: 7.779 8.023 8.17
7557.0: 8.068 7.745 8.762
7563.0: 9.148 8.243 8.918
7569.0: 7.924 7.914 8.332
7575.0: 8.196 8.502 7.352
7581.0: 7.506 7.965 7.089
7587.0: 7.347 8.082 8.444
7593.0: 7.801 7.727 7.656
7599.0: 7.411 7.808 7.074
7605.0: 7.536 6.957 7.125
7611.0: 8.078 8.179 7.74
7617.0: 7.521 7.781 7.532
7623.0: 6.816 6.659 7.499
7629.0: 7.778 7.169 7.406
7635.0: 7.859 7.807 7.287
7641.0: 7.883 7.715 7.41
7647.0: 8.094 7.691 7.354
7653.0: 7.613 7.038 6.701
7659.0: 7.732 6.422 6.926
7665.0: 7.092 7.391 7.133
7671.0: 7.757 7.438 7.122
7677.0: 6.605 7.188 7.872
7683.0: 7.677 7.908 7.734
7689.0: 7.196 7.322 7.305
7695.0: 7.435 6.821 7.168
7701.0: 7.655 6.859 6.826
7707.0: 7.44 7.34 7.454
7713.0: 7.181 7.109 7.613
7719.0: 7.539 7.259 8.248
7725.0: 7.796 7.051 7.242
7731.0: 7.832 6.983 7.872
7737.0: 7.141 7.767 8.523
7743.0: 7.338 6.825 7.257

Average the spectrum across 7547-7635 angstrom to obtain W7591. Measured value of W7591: 7.78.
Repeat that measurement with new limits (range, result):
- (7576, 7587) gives 7.65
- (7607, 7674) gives 7.44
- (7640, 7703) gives 7.36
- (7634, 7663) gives 7.45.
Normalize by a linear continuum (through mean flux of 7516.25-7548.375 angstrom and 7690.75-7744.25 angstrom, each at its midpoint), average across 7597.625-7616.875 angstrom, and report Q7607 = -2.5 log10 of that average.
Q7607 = 0.05 mag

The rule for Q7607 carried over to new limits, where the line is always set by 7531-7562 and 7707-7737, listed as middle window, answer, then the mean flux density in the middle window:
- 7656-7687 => 0.05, 7.28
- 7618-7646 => 0.04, 7.47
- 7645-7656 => 0.02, 7.54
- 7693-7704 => 0.05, 7.2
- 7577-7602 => 0.03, 7.72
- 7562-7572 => -0.06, 8.43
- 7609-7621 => 0.01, 7.77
